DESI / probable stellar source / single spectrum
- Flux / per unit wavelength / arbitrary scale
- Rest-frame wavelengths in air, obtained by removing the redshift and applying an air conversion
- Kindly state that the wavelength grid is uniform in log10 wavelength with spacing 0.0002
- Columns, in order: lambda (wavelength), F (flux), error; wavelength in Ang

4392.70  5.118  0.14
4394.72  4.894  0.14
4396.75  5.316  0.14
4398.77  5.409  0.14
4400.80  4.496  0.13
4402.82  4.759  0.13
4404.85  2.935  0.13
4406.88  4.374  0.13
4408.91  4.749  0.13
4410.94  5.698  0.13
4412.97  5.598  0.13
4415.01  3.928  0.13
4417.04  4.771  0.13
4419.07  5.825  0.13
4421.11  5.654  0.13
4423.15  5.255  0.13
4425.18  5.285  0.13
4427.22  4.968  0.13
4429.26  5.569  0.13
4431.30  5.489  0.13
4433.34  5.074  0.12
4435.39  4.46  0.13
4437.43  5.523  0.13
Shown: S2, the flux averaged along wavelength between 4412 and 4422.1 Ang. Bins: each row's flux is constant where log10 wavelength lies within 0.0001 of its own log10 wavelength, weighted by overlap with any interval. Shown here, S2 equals 5.15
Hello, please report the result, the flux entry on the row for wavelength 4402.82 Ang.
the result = 4.759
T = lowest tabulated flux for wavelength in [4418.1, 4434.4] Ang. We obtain 4.968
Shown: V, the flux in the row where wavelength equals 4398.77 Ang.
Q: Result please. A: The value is 5.409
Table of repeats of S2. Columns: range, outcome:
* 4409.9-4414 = 5.63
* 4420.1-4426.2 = 5.4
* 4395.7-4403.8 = 5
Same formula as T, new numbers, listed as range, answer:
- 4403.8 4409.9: 2.935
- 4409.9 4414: 5.598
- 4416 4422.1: 4.771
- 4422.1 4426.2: 5.255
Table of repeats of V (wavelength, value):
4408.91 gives 4.749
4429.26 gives 5.569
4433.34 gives 5.074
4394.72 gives 4.894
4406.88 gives 4.374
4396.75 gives 5.316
